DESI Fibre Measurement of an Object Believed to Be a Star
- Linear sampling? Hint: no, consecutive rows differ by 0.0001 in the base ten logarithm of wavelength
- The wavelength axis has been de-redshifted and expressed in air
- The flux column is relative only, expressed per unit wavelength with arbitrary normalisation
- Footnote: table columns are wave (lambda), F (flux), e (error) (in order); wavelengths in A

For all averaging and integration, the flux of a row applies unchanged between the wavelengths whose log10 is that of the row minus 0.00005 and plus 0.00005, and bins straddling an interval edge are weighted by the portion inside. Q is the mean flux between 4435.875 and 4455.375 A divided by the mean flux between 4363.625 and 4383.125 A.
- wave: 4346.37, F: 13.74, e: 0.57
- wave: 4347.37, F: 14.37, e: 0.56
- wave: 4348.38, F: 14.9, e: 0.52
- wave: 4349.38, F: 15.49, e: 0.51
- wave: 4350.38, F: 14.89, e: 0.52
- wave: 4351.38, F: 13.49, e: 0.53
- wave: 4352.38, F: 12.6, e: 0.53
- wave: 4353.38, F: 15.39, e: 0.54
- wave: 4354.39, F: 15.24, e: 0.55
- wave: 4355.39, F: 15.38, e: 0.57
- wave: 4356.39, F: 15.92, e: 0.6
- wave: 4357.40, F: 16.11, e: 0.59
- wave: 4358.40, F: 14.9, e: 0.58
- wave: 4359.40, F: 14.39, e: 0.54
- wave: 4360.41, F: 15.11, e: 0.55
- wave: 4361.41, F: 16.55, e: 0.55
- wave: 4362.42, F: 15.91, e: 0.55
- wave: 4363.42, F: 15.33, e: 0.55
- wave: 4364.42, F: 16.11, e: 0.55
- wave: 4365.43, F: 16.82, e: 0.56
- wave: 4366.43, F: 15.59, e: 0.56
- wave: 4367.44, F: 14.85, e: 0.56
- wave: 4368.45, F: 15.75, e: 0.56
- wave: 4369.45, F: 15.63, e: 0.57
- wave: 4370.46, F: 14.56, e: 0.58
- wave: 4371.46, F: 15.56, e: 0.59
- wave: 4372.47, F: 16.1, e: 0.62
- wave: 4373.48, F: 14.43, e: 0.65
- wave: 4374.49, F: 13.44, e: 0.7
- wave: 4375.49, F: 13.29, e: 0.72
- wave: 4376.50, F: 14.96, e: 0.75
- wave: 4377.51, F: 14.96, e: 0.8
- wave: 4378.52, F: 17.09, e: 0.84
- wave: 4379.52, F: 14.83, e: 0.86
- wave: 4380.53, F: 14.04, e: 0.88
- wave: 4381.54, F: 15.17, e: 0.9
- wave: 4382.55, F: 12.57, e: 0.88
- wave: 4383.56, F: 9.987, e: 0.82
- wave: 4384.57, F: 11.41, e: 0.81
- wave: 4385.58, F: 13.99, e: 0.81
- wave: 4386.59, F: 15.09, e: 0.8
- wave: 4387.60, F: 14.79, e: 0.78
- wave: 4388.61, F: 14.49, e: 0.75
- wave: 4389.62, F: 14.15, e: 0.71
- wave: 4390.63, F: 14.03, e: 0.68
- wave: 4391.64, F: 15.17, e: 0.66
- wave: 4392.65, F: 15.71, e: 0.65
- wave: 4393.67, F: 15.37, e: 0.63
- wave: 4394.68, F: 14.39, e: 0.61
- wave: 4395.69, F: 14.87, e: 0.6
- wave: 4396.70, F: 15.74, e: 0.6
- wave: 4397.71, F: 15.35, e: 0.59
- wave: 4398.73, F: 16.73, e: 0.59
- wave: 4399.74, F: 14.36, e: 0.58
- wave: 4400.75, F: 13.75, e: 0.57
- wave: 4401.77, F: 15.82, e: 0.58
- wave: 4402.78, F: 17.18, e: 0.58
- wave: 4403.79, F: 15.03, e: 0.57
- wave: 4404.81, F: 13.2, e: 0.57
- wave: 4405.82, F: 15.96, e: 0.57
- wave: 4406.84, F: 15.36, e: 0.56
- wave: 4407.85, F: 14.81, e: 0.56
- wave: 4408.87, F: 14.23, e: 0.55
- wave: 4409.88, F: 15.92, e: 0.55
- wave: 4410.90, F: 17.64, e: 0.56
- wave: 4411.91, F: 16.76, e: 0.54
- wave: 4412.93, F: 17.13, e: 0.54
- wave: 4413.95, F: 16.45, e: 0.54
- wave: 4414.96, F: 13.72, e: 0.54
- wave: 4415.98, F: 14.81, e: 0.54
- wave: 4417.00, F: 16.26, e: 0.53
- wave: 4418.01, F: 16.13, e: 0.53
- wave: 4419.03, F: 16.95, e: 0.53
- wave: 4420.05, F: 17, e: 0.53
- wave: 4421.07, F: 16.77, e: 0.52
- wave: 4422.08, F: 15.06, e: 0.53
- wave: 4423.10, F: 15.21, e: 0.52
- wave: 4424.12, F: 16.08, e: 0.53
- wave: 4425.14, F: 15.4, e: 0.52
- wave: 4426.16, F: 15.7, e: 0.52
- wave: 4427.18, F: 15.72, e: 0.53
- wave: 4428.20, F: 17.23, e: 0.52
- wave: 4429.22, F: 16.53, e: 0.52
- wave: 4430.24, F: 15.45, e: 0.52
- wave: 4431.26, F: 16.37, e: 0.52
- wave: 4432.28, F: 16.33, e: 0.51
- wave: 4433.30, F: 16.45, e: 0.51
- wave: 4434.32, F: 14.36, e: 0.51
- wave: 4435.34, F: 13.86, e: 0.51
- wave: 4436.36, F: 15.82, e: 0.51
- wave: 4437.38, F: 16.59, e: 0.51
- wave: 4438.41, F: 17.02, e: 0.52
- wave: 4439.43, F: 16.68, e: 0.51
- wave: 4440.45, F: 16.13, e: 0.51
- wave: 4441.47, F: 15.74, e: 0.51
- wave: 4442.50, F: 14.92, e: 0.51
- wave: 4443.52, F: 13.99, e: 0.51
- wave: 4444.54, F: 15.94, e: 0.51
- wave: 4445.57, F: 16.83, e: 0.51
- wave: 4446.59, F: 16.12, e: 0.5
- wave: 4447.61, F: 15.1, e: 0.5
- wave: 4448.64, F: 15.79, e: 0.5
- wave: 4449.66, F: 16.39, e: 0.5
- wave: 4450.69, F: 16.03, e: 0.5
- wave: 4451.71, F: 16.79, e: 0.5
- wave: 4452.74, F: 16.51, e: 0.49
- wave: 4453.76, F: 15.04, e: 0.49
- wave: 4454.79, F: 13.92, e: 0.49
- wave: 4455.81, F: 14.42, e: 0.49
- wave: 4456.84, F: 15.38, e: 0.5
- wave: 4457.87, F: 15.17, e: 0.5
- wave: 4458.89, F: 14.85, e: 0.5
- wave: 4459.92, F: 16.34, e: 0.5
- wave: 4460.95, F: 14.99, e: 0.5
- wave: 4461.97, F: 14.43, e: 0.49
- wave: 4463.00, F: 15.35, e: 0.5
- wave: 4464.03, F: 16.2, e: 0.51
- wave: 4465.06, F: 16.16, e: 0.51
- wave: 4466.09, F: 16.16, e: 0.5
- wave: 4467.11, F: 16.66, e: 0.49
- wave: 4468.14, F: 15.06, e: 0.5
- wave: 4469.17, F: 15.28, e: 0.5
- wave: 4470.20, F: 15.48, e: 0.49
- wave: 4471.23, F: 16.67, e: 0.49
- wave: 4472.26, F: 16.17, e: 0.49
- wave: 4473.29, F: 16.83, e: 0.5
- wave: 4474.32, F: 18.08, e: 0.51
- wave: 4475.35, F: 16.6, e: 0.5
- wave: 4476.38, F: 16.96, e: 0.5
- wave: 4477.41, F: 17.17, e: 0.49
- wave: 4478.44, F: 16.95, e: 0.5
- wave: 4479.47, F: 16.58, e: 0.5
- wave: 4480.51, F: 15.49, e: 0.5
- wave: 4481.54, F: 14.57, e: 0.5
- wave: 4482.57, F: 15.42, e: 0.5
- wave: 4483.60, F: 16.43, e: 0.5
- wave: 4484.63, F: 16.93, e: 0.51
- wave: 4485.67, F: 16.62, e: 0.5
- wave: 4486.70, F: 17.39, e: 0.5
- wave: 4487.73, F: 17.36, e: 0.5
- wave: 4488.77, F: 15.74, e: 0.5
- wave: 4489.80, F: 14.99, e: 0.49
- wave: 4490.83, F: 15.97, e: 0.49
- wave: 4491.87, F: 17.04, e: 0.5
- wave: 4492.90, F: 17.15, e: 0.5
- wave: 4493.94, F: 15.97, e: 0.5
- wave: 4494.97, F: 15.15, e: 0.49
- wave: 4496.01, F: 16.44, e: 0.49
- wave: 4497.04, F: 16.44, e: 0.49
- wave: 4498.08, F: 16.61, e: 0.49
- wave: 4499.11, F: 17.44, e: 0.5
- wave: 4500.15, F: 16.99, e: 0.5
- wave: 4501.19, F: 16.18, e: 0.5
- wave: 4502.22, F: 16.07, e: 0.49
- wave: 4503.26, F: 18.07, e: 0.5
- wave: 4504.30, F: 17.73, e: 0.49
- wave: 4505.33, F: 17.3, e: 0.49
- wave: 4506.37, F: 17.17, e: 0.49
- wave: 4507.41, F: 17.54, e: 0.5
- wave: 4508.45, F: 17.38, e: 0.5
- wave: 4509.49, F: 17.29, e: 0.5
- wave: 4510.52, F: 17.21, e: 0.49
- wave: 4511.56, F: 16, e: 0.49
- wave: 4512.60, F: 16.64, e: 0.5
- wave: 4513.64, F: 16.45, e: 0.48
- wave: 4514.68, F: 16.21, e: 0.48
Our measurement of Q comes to 1.06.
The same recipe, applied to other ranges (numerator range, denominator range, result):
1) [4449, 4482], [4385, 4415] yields 1.04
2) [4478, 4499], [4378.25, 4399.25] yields 1.12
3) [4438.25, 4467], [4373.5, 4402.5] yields 1.08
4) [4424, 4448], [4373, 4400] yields 1.10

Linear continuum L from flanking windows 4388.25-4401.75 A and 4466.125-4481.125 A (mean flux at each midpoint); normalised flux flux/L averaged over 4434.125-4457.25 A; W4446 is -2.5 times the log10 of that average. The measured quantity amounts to 0.02 mag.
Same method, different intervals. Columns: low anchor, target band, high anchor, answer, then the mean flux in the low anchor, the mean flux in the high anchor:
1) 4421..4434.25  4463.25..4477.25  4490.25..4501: 0.00 mag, 15.9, 16.5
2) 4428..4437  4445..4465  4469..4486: 0.04 mag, 15.8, 16.4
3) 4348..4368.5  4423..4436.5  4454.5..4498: 0.00 mag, 15.3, 16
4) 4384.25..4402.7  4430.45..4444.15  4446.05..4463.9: -0.03 mag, 14.8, 15.5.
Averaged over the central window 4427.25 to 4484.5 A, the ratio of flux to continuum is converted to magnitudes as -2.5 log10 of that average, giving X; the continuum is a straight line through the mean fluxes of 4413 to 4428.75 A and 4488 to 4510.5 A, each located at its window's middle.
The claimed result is 0.026 mag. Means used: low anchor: 15.9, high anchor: 16.7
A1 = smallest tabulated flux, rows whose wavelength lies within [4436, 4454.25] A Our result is 13.99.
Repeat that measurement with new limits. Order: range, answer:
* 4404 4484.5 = 13.2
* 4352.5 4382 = 13.29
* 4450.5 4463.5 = 13.92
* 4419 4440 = 13.86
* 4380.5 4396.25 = 9.987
